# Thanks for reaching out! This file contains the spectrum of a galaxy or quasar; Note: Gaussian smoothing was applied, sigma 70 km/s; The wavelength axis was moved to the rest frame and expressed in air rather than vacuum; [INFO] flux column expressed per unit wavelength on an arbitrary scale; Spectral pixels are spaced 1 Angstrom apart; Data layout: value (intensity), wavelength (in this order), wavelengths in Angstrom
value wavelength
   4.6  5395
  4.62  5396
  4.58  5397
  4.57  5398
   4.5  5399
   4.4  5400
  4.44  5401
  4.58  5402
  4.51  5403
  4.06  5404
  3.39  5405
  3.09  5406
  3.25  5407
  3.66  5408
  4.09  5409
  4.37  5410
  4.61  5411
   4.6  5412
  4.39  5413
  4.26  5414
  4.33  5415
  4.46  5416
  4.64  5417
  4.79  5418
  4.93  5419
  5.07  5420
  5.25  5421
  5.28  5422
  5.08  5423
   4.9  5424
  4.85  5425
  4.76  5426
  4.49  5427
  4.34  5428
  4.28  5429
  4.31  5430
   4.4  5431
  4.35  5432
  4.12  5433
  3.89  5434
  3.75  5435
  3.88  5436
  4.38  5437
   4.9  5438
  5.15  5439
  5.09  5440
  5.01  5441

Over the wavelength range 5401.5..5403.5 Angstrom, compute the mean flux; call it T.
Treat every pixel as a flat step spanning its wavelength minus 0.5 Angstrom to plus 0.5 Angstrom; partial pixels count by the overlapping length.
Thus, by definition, 4.54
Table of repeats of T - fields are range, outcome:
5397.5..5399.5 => 4.54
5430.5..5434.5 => 4.19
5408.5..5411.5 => 4.36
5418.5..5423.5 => 5.12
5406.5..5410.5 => 3.84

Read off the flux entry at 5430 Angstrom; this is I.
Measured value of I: 4.31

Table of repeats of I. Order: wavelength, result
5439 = 5.15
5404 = 4.06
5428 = 4.34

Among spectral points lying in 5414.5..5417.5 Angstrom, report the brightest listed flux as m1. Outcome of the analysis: 4.64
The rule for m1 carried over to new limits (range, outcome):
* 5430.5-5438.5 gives 4.9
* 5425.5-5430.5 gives 4.76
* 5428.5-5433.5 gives 4.4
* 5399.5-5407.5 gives 4.58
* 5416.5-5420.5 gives 5.07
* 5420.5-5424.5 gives 5.28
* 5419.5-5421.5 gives 5.25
